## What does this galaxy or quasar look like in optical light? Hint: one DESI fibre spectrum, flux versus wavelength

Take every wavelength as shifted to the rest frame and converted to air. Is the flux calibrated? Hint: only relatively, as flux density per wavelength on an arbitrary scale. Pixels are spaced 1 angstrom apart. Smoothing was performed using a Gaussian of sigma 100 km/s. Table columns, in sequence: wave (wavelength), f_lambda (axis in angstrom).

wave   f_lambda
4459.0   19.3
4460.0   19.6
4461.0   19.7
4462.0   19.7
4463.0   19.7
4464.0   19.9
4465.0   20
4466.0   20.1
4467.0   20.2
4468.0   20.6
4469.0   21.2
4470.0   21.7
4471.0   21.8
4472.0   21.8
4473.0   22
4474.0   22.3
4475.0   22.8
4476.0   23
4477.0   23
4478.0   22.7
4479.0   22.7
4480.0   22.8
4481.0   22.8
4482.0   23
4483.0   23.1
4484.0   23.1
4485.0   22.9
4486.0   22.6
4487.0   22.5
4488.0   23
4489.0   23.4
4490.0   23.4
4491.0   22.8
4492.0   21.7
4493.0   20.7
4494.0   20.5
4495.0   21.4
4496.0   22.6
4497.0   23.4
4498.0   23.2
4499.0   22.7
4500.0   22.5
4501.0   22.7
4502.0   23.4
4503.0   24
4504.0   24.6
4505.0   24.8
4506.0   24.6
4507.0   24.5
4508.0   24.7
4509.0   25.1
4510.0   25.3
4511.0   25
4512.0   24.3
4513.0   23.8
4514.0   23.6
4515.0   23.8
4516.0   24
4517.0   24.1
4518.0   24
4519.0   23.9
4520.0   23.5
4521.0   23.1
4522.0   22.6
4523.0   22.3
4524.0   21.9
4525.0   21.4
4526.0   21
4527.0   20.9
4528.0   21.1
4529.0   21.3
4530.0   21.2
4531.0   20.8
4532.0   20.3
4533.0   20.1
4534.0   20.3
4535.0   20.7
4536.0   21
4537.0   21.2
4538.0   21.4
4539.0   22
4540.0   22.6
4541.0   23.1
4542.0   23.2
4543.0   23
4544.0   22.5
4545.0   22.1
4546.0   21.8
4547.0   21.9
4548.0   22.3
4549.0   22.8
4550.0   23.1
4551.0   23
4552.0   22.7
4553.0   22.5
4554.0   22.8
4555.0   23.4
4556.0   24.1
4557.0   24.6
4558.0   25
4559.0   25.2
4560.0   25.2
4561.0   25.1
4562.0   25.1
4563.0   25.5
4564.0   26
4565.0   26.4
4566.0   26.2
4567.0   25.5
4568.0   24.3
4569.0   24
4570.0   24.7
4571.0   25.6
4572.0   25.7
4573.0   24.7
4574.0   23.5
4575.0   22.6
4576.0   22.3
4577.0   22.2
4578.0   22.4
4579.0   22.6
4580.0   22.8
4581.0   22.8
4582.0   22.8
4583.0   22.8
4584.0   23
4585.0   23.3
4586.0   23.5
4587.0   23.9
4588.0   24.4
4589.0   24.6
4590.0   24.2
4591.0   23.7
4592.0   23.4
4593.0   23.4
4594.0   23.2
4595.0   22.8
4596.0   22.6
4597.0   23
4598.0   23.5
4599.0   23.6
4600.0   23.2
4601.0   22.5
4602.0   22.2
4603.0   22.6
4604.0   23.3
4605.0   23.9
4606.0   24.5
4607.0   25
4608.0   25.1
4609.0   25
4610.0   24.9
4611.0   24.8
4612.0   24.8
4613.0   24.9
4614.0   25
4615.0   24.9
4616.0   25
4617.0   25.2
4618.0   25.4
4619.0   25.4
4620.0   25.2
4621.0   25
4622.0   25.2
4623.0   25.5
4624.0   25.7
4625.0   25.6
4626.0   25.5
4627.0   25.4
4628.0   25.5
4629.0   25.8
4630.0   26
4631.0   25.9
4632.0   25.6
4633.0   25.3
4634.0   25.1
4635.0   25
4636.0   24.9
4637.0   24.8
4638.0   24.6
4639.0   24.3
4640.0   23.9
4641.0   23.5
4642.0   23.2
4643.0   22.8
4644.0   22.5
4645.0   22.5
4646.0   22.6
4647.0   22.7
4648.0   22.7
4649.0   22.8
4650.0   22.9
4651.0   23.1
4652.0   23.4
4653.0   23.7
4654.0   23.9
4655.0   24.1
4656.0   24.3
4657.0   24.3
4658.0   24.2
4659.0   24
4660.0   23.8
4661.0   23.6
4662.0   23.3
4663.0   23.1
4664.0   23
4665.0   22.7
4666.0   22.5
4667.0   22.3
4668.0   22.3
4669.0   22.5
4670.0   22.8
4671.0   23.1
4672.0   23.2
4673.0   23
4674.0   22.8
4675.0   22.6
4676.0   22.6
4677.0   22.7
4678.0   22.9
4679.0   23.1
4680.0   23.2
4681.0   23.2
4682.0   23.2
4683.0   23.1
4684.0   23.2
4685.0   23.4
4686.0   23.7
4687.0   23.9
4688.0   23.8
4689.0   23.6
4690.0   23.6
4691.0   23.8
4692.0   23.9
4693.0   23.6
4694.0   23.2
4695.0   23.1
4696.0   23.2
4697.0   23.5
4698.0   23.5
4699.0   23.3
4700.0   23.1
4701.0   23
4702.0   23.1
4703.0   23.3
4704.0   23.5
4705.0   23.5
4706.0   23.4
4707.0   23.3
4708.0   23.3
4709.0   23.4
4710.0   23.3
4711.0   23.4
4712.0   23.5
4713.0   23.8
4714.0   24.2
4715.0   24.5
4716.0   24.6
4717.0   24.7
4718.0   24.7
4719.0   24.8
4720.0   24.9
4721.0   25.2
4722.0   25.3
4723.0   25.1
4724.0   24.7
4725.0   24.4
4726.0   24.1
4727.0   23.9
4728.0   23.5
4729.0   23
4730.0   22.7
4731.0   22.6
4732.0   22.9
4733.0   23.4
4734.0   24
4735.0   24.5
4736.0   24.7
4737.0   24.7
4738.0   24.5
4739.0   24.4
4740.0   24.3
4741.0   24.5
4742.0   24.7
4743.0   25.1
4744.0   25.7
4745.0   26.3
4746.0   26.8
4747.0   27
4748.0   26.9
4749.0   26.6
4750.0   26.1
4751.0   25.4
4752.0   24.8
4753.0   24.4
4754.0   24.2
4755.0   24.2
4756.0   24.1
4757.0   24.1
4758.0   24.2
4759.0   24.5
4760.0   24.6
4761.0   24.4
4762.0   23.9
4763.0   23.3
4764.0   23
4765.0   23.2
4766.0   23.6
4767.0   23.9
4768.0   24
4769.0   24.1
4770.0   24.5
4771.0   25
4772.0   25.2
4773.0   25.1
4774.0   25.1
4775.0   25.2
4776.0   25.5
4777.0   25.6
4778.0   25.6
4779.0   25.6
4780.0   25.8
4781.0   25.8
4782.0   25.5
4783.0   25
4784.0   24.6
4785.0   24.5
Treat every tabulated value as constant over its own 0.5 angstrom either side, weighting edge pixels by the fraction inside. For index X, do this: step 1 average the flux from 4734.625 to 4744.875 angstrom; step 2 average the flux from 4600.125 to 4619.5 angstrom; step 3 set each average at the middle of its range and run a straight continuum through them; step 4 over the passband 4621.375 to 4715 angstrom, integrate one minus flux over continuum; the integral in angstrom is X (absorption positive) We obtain 3.44 angstrom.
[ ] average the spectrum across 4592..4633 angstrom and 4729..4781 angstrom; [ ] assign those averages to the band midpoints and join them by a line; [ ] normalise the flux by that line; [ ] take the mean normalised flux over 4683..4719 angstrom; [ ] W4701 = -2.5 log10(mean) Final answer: 0.046 mag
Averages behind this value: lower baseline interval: 24.5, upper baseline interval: 24.7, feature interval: 23.6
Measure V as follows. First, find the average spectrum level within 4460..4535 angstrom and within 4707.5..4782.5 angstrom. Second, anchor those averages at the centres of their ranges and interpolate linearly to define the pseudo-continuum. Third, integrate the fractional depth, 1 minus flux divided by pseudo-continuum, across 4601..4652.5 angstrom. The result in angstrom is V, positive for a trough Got -1.94 angstrom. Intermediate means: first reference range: 22.4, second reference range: 24.6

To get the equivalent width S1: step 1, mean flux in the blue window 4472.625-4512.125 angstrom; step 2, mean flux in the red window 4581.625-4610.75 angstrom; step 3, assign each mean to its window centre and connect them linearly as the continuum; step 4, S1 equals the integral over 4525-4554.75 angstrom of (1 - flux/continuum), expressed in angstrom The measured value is 1.94 angstrom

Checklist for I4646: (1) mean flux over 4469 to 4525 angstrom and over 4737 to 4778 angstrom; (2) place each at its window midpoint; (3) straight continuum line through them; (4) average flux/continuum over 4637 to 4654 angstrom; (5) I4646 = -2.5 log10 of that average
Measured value 0.04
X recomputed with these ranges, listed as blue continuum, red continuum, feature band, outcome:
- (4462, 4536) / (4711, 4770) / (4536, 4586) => -1.2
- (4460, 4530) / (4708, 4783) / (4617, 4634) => -1.3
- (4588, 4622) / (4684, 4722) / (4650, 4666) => 0.2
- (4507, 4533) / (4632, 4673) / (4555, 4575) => -1.6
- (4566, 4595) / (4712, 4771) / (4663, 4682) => 1.0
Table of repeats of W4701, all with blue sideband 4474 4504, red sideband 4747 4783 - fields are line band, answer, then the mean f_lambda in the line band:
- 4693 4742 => 0.03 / 23.9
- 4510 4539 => 0.03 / 22.3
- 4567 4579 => -0.02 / 23.8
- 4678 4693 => 0.03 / 23.5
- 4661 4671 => 0.06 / 22.8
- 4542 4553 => 0.03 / 22.6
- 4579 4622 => -0.02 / 23.9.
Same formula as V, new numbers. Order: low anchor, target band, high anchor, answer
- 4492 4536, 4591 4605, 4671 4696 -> 0.0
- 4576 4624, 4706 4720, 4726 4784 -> 0.3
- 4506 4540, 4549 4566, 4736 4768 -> -1.1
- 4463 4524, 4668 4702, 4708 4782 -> 1.3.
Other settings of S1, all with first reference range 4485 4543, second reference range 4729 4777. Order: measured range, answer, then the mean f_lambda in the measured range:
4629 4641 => -0.68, 25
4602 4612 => -0.35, 24.3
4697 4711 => 0.51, 23.3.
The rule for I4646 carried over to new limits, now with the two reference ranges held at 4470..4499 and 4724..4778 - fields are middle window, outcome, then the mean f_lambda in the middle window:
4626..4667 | -0.01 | 23.9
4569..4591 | -0.01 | 23.6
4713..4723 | -0.02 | 24.7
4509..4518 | -0.07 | 24.3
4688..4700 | 0.03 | 23.5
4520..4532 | 0.06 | 21.6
